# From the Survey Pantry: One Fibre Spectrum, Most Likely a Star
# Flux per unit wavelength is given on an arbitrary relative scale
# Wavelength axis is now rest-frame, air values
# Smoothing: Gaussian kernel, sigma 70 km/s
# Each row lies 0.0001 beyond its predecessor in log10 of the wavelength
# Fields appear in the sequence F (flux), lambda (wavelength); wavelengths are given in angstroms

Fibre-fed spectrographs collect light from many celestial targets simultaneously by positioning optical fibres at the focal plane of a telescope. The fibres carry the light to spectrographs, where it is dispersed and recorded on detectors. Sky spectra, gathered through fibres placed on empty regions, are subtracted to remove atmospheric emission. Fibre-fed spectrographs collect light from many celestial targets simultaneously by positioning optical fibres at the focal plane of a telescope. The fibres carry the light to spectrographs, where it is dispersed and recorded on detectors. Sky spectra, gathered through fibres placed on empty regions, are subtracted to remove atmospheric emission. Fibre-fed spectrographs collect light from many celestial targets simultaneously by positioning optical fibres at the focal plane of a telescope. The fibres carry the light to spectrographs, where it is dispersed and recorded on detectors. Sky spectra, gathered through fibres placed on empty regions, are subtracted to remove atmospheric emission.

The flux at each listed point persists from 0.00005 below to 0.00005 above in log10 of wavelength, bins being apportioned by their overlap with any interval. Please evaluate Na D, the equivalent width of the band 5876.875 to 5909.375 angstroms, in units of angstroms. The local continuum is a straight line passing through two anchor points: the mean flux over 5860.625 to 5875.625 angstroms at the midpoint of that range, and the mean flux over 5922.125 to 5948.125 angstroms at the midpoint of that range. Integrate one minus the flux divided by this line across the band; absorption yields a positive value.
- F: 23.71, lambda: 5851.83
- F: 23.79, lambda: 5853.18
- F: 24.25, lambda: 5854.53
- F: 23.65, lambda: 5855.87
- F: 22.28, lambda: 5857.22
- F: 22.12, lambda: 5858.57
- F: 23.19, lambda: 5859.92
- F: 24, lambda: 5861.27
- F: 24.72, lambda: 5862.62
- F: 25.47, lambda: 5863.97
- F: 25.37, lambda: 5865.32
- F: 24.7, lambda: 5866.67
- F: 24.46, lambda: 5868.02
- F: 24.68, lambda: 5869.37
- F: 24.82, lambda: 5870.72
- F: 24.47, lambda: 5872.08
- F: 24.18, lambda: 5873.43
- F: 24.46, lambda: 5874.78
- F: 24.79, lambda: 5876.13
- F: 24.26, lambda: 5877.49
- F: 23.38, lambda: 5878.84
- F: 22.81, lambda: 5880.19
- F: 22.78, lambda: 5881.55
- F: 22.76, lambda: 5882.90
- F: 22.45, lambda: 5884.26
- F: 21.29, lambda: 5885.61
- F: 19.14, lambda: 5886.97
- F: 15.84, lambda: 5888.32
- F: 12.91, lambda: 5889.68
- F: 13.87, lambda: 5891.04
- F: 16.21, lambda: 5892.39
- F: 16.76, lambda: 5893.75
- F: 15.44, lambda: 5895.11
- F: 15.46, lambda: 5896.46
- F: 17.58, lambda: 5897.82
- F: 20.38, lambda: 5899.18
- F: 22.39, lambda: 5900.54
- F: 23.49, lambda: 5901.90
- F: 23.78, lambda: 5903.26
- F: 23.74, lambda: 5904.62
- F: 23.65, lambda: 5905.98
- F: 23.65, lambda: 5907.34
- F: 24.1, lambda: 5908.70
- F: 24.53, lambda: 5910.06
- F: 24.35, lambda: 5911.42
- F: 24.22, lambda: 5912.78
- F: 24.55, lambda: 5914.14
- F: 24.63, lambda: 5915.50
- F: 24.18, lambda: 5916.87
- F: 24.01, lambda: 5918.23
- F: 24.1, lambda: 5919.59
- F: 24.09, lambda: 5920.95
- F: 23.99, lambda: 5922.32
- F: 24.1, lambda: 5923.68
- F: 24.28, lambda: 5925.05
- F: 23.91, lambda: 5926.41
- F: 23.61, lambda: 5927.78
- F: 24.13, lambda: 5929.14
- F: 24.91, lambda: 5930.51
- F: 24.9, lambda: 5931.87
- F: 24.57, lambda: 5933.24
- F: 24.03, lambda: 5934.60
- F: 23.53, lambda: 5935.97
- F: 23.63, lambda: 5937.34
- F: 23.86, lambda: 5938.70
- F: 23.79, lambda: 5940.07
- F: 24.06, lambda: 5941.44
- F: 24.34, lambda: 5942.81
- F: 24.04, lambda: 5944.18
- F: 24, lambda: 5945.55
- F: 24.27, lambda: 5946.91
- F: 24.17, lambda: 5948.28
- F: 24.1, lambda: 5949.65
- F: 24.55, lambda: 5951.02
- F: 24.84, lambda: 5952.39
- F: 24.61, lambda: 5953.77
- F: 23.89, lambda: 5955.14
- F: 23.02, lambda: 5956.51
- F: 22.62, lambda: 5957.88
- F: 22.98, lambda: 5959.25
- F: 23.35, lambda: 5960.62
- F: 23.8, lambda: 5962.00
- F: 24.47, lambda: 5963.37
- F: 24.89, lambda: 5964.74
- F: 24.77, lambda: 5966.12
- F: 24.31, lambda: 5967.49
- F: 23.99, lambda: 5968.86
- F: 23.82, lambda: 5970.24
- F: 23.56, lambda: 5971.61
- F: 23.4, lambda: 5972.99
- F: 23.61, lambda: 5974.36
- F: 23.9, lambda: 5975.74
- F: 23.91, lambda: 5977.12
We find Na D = 5.5 angstroms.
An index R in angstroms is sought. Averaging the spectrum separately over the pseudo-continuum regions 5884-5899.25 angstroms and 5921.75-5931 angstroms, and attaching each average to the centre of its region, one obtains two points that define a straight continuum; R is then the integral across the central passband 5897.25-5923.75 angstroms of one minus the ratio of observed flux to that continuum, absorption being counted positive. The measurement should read -3.4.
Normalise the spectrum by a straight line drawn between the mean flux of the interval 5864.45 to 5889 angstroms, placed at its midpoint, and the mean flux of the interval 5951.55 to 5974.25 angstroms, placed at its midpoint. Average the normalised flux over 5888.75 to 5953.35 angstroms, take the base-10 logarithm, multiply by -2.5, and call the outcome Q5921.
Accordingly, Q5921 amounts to 0.04 mag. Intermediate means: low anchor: 23.2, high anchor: 23.9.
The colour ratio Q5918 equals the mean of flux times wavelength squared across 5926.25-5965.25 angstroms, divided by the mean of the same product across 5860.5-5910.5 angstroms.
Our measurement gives 1.1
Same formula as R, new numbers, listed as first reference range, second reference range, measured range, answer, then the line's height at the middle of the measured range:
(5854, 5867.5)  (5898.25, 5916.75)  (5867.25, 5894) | 2.7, 23.8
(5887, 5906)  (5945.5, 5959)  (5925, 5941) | -1.5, 22.1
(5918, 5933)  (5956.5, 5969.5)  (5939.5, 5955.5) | -0.1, 24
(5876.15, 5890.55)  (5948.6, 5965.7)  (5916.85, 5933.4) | -1.2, 22.6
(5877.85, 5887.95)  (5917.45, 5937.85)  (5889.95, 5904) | 2.7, 22.7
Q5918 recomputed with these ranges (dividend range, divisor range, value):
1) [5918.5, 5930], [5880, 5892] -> 1.28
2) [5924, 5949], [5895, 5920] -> 1.07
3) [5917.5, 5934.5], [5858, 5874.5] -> 1.01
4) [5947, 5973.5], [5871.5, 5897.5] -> 1.22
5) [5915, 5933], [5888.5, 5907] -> 1.29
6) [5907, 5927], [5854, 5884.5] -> 1.03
